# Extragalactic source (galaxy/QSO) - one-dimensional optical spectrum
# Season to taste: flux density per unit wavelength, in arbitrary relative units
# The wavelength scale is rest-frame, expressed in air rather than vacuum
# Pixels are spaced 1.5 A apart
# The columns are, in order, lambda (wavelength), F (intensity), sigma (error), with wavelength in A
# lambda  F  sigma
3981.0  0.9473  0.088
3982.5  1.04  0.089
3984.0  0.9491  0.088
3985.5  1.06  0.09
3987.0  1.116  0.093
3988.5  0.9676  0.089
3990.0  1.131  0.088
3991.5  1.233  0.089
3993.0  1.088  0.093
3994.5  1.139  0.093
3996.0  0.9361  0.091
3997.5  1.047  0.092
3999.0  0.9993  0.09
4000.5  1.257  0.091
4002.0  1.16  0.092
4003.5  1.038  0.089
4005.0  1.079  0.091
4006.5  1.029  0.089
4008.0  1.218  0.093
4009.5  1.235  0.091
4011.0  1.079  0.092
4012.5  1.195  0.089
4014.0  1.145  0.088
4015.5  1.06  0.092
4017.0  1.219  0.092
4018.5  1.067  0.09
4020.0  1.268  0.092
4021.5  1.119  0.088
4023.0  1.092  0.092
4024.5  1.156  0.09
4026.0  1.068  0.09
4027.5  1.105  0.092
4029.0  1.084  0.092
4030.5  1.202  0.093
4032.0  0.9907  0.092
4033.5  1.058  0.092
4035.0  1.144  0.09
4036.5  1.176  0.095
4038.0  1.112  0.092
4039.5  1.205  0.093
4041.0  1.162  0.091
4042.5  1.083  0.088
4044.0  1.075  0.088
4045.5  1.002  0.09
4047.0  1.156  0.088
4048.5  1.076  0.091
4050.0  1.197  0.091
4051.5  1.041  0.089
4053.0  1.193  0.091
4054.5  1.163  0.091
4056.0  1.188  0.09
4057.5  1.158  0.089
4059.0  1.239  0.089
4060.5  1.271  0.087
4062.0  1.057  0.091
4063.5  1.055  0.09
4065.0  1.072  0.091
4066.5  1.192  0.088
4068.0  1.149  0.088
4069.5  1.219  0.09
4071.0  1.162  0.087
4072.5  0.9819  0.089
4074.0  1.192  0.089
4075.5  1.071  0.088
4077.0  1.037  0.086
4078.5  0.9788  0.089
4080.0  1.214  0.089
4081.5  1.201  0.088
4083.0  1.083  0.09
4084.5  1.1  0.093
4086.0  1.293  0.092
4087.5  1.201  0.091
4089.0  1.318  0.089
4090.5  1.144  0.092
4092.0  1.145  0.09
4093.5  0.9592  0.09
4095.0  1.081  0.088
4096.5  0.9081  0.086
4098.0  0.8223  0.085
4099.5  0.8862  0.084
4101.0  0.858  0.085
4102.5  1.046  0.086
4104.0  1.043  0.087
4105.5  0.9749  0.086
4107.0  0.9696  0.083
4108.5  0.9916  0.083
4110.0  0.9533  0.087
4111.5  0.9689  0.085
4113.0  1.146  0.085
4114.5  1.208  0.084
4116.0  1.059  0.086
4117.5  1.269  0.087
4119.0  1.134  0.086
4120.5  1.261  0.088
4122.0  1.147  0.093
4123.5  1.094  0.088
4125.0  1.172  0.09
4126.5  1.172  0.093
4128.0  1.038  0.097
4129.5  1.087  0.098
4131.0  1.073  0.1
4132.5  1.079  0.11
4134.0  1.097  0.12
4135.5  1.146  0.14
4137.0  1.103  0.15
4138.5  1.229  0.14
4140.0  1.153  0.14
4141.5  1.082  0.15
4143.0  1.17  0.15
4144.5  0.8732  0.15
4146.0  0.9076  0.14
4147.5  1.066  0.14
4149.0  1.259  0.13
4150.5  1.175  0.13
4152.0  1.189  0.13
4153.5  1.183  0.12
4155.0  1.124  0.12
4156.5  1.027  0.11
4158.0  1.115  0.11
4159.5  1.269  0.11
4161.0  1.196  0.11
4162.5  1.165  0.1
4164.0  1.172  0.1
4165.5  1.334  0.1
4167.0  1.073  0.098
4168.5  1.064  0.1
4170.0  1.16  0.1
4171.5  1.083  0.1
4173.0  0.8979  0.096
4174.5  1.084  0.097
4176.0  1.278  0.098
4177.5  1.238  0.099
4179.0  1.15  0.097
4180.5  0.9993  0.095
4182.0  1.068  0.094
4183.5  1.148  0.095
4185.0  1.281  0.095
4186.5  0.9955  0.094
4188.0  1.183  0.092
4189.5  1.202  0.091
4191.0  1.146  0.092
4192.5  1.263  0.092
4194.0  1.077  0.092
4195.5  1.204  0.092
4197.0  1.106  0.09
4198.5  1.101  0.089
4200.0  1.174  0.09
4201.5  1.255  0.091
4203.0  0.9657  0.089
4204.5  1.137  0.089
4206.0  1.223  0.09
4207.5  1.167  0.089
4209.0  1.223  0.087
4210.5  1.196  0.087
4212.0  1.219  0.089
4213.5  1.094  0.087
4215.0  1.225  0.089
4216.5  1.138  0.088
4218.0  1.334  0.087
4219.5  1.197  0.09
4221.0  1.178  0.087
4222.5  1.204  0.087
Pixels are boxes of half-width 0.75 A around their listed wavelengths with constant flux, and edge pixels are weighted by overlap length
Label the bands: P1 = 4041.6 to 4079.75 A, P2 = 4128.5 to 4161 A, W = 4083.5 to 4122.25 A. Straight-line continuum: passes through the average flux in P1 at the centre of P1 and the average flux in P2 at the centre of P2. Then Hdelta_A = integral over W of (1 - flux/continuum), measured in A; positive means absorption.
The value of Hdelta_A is 1.6 A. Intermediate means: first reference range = 1.12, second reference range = 1.12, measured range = 1.07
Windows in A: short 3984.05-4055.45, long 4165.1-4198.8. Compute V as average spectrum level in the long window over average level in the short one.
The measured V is 1.02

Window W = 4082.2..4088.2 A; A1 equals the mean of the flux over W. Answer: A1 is 1.17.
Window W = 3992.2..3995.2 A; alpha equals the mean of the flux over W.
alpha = 1.12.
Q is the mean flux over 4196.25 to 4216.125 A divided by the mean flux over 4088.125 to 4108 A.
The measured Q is 1.1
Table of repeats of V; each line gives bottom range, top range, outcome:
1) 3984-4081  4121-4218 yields 1.02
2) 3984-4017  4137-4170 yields 1.03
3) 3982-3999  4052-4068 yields 1.09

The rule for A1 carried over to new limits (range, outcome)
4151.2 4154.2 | 1.19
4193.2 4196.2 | 1.14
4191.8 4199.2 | 1.15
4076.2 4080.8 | 1.08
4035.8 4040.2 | 1.16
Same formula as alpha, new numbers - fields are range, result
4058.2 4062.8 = 1.19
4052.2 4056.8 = 1.18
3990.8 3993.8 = 1.16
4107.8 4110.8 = 0.972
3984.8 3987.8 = 1.09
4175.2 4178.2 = 1.26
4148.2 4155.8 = 1.18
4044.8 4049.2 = 1.08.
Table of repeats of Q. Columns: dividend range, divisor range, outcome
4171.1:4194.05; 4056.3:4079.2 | 1.01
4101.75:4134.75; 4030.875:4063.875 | 0.97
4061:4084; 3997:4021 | 0.98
